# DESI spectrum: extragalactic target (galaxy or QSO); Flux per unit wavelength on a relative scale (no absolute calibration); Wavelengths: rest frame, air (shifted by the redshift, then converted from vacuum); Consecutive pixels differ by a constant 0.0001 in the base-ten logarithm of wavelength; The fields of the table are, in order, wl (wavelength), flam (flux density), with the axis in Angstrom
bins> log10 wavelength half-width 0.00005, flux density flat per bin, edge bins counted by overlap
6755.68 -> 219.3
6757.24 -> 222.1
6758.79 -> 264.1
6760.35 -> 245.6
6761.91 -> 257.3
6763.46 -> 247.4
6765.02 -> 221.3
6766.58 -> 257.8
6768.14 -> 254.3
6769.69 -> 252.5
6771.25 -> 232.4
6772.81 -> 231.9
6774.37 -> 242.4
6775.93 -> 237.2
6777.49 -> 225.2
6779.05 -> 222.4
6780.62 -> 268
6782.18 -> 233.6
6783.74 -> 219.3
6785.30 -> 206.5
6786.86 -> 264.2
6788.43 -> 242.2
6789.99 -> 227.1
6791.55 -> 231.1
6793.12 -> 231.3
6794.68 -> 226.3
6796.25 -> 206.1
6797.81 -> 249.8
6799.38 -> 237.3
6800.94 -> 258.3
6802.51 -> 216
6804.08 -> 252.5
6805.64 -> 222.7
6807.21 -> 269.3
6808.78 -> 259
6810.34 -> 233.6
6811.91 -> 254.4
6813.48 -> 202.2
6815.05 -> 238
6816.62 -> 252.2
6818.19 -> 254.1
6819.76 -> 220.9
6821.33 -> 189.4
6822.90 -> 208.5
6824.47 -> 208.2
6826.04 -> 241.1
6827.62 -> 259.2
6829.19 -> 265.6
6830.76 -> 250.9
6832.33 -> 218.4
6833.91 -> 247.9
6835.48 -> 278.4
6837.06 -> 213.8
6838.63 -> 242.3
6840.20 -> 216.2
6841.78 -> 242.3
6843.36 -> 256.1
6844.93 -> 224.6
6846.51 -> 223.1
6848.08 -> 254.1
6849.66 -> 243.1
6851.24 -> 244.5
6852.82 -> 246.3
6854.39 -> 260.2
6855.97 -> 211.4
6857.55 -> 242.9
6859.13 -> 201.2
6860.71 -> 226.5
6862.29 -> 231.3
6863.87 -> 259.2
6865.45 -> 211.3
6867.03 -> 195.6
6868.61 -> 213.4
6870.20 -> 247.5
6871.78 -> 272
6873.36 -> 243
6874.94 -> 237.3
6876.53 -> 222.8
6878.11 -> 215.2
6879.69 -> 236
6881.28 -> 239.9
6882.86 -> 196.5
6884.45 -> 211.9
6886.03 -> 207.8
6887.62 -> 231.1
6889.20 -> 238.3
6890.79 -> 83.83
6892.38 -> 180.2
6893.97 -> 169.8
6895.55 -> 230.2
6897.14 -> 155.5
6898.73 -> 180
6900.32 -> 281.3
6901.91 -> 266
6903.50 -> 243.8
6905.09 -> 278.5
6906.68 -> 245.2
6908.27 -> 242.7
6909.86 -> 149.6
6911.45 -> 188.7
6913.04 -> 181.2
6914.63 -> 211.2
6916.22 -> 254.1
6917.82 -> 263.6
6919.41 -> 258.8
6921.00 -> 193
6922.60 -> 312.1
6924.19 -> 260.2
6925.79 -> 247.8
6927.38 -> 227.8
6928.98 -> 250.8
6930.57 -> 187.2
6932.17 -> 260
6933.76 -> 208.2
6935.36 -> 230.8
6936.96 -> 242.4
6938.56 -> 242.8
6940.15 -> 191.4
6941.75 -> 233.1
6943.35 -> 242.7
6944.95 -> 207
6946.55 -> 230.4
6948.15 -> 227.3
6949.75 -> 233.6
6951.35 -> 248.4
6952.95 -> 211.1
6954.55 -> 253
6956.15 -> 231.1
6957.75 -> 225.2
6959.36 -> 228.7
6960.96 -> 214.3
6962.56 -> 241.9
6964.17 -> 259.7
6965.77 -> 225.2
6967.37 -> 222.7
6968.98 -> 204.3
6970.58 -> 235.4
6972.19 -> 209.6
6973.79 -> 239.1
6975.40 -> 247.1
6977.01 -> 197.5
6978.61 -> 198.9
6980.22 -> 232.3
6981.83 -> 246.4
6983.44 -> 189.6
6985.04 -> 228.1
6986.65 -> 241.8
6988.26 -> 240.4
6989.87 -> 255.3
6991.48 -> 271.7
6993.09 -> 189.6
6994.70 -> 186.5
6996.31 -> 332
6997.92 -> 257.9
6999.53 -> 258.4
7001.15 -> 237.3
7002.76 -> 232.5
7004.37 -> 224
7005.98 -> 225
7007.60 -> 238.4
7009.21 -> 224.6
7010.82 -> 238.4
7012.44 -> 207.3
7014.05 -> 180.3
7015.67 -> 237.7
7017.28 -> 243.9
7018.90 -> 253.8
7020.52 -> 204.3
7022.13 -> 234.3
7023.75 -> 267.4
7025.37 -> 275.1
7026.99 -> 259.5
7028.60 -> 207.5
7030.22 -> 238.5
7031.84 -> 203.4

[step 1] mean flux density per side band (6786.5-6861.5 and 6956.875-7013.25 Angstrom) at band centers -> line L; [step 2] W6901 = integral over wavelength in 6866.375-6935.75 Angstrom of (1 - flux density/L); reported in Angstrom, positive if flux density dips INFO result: 3.1 Angstrom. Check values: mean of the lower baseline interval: 237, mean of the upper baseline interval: 232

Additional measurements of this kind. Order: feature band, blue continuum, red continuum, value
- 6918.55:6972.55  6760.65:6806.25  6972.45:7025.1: 0.42 Angstrom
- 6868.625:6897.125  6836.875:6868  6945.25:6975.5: 2.23 Angstrom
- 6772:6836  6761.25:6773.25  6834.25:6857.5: 1.60 Angstrom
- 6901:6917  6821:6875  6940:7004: 0.49 Angstrom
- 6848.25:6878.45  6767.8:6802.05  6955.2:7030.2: 0.15 Angstrom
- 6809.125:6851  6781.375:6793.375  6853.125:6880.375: -0.87 Angstrom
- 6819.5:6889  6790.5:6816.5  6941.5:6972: 0.74 Angstrom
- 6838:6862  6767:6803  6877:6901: -2.20 Angstrom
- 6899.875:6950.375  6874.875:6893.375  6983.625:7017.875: -4.04 Angstrom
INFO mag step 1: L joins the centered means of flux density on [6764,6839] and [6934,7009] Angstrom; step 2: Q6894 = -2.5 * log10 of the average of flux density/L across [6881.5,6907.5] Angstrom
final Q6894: 0.10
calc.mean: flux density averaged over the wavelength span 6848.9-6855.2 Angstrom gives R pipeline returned 249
